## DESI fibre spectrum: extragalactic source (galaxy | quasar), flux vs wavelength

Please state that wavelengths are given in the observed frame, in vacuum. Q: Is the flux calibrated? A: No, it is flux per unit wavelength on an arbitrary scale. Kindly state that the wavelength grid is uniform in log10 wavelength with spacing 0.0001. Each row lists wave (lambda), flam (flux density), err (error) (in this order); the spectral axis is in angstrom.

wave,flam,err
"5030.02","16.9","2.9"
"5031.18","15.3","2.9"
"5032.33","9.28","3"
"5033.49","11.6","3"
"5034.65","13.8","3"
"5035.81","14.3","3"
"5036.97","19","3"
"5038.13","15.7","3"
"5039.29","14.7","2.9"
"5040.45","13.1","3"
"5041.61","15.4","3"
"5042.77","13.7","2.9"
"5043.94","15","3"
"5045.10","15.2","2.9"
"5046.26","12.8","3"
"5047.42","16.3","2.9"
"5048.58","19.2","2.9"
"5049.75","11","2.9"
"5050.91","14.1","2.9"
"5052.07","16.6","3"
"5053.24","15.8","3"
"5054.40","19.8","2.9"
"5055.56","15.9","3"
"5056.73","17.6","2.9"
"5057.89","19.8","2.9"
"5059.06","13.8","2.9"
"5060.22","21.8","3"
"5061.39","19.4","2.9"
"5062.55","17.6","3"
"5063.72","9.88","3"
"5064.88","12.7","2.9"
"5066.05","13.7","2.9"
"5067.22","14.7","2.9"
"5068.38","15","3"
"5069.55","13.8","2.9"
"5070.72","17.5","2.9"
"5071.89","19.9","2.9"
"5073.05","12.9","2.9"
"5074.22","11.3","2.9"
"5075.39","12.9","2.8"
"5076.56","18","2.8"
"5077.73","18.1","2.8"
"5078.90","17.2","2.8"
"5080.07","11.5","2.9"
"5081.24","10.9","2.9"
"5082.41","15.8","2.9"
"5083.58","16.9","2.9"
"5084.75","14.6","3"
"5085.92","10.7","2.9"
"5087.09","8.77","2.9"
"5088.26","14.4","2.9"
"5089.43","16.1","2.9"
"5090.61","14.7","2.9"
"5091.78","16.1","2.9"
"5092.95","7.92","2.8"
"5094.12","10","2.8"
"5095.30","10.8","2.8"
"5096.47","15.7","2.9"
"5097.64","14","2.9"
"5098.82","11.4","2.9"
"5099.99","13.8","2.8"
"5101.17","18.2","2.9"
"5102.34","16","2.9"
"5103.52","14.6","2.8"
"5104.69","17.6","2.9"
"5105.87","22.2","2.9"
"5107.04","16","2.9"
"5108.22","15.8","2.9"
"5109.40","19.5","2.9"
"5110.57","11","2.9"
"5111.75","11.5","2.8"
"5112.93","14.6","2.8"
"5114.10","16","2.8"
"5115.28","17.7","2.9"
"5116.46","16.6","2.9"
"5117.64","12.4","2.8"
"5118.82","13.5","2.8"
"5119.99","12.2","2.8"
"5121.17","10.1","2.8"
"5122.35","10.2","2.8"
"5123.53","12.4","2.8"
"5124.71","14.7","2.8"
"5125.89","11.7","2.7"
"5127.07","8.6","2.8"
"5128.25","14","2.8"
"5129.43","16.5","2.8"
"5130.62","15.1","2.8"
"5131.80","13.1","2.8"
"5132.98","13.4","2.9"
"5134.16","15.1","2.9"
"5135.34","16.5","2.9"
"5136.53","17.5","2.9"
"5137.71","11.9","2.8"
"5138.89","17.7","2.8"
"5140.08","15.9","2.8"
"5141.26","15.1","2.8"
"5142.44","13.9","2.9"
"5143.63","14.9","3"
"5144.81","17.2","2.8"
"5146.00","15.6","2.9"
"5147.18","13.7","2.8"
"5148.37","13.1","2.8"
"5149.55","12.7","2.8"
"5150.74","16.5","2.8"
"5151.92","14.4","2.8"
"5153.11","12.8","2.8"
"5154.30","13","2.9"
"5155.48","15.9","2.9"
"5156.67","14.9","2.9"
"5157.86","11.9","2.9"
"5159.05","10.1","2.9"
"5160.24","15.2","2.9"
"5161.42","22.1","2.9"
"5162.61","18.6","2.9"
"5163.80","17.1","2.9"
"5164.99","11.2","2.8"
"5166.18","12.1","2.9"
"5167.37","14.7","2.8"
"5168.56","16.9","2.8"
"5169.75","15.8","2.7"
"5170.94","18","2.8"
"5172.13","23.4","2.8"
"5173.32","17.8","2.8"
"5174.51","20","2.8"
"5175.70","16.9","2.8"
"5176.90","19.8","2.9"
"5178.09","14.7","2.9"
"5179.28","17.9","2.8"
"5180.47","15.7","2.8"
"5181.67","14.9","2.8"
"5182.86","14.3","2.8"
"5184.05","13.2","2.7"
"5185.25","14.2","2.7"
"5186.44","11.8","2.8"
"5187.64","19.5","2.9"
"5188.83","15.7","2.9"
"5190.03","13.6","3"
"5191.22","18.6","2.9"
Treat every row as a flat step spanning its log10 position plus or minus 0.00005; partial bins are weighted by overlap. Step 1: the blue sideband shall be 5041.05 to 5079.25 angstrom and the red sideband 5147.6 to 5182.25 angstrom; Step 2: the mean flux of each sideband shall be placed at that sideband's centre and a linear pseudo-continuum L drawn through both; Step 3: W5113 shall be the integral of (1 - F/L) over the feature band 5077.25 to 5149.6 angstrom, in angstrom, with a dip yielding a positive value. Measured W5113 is 6.7 angstrom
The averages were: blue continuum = 15.7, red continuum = 15.8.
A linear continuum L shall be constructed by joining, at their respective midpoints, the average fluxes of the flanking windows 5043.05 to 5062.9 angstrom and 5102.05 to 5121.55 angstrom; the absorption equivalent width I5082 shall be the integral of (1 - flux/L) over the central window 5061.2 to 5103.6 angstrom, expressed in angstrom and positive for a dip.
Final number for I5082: 4.41 angstrom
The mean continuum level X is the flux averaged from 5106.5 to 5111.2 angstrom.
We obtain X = 15.5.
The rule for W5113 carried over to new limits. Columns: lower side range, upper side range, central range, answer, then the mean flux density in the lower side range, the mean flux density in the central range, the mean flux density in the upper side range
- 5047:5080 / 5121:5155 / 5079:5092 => 1.4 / 15.9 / 13.7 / 14.1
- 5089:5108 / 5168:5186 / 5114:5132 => 2.3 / 14.7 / 13.4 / 16.9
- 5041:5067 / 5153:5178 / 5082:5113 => 3.0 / 15.8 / 14.4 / 16.1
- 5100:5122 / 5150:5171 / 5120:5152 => 2.1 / 15.2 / 14.1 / 15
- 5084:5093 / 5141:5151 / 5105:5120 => -1.7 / 13.3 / 15.5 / 14.7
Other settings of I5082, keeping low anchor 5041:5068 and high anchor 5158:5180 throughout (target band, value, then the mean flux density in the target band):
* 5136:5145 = 0.6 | 15.4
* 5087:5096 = 1.9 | 12.6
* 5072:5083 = 1.0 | 14.5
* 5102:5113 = 0.2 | 15.9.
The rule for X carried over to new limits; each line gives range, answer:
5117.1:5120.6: 12.7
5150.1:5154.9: 14.2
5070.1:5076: 14.9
